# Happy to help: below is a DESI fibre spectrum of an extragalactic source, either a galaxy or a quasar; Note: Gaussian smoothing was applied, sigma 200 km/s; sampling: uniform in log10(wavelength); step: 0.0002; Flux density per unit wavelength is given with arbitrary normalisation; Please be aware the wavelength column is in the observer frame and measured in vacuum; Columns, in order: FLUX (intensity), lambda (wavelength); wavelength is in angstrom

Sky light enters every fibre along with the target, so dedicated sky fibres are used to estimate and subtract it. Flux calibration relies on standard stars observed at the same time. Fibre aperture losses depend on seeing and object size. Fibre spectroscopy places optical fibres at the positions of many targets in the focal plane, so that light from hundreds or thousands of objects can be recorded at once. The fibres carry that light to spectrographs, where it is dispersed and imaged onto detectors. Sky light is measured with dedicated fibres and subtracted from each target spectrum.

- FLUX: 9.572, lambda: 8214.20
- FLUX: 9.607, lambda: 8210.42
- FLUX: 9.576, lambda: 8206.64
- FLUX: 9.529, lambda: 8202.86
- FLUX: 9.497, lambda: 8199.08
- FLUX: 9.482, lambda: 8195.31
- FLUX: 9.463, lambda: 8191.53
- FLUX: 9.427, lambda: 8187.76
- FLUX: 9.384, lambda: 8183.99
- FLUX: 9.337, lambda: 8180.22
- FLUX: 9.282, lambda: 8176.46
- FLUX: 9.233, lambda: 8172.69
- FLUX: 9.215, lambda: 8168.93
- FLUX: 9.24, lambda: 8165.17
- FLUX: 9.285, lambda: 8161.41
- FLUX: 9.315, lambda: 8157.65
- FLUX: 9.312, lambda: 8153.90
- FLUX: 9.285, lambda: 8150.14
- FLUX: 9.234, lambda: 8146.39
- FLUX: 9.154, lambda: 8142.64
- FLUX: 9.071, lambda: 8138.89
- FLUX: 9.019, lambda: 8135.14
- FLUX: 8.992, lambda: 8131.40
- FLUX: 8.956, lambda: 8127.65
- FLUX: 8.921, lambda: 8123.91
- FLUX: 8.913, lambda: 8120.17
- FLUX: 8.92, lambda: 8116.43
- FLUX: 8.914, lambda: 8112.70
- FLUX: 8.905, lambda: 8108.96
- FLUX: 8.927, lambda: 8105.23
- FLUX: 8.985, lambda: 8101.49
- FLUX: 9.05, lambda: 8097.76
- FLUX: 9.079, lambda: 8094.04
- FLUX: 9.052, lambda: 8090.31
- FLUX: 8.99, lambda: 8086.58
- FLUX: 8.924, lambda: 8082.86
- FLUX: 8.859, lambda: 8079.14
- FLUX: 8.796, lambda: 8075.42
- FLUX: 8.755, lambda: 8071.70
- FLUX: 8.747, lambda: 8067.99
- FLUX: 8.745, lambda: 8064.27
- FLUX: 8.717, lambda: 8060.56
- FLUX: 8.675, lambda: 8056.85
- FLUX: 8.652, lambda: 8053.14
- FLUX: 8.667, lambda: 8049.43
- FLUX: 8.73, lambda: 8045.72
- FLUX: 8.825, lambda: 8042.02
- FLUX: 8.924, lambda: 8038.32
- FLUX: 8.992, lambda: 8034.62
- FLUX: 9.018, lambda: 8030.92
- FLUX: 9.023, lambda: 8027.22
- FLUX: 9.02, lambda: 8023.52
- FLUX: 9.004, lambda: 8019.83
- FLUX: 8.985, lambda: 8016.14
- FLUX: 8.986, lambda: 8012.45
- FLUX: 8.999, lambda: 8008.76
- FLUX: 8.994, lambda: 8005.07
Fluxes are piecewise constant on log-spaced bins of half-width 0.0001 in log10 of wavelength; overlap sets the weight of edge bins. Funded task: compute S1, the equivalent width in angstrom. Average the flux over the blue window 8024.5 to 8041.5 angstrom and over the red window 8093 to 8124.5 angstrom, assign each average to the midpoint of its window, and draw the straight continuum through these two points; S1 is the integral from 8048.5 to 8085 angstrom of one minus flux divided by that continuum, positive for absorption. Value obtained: 0.9 angstrom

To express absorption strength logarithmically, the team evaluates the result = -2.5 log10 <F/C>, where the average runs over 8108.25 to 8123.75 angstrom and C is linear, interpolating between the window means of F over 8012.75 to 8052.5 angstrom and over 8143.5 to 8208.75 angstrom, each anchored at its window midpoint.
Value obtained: 0.031 mag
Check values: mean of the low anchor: 8.91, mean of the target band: 8.92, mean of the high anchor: 9.36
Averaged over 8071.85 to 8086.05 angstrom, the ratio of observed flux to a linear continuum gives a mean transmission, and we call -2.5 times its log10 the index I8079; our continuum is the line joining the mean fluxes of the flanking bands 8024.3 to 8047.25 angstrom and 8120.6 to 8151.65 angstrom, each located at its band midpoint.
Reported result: 0.02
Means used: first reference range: 8.93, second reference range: 9.07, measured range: 8.86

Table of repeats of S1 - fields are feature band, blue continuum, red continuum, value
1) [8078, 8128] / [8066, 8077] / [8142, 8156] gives 0.0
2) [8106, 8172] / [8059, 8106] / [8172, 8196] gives 0.5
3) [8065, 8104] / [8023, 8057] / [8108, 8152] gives 0.1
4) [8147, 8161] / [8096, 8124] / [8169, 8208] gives -0.1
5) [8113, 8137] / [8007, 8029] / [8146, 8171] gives 0.7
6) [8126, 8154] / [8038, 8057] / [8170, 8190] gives 0.1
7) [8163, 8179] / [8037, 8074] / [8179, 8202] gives 0.2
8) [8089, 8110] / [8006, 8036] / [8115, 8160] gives 0.1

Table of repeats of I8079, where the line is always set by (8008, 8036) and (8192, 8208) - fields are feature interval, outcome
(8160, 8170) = 0.02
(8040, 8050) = 0.04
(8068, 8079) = 0.04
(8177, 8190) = 0.01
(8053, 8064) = 0.05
